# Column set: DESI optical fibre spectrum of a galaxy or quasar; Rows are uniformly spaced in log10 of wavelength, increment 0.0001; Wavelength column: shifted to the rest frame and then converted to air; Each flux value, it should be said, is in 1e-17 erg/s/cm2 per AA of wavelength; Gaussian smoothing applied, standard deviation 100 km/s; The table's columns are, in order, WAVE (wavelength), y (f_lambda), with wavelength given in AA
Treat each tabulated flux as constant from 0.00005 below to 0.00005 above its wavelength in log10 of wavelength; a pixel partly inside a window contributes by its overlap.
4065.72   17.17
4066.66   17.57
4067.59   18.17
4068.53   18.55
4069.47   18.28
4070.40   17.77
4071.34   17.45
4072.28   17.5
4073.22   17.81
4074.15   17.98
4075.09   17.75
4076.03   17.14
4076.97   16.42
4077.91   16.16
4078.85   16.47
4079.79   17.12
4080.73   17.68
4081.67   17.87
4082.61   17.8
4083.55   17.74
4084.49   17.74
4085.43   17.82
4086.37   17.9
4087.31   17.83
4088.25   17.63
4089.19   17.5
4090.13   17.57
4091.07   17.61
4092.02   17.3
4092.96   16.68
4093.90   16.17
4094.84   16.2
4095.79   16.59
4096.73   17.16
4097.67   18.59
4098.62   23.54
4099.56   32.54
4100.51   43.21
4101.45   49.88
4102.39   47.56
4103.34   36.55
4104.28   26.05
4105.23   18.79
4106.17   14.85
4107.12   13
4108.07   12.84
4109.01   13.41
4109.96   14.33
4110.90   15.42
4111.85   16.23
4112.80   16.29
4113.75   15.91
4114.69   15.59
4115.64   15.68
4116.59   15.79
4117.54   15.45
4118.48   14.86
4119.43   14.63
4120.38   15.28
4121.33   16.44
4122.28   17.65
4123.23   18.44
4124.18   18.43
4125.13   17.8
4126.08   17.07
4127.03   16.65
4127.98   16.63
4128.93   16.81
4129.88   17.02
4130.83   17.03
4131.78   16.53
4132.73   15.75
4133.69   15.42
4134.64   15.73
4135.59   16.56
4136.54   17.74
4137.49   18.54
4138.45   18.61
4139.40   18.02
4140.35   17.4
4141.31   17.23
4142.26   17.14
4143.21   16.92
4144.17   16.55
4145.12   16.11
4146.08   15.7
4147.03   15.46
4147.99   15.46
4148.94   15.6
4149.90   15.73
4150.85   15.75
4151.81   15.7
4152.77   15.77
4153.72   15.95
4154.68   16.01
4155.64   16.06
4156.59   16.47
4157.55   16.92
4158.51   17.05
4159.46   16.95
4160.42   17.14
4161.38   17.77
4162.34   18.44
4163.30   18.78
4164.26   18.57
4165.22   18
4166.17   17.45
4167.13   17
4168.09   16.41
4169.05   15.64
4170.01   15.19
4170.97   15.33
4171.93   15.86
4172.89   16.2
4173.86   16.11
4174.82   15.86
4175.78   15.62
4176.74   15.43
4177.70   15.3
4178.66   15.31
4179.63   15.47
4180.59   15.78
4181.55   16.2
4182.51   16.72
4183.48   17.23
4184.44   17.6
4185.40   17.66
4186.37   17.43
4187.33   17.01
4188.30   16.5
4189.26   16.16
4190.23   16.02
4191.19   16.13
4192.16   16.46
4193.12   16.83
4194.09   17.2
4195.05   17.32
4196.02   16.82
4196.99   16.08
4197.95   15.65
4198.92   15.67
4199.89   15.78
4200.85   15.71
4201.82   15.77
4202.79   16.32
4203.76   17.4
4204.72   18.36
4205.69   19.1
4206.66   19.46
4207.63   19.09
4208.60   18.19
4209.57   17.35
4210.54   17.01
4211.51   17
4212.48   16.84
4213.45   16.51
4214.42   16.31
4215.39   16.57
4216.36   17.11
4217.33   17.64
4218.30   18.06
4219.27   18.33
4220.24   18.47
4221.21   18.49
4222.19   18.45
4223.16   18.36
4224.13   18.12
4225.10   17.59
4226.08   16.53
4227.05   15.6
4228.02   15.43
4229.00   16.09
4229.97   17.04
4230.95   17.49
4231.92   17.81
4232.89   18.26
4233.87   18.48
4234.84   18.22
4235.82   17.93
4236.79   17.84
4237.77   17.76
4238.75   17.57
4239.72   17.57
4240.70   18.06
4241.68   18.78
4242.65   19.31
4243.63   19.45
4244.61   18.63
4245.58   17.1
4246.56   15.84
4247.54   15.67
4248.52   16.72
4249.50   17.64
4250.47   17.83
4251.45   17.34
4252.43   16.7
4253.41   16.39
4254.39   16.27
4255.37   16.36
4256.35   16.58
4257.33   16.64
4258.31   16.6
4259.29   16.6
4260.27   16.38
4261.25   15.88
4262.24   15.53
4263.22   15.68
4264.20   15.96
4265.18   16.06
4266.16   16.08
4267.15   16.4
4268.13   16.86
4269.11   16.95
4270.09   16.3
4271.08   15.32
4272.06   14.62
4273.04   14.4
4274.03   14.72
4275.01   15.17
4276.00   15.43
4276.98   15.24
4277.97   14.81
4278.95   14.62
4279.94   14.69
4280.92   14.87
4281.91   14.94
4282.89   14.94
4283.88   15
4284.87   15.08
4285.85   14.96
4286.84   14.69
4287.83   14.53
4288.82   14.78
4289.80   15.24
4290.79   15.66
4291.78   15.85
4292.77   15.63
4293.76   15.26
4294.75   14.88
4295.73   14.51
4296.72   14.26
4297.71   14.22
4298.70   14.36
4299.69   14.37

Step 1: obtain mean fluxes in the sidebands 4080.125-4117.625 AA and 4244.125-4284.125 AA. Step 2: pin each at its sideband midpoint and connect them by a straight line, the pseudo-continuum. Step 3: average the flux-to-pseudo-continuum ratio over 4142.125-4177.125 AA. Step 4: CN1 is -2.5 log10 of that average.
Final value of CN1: 0.14 mag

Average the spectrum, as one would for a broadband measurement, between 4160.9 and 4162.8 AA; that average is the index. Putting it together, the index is 18.1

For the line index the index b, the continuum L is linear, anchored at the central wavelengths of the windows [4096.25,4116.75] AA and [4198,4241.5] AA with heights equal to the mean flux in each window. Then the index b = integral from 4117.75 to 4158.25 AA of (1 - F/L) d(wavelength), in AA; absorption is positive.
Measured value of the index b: 8.7 AA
